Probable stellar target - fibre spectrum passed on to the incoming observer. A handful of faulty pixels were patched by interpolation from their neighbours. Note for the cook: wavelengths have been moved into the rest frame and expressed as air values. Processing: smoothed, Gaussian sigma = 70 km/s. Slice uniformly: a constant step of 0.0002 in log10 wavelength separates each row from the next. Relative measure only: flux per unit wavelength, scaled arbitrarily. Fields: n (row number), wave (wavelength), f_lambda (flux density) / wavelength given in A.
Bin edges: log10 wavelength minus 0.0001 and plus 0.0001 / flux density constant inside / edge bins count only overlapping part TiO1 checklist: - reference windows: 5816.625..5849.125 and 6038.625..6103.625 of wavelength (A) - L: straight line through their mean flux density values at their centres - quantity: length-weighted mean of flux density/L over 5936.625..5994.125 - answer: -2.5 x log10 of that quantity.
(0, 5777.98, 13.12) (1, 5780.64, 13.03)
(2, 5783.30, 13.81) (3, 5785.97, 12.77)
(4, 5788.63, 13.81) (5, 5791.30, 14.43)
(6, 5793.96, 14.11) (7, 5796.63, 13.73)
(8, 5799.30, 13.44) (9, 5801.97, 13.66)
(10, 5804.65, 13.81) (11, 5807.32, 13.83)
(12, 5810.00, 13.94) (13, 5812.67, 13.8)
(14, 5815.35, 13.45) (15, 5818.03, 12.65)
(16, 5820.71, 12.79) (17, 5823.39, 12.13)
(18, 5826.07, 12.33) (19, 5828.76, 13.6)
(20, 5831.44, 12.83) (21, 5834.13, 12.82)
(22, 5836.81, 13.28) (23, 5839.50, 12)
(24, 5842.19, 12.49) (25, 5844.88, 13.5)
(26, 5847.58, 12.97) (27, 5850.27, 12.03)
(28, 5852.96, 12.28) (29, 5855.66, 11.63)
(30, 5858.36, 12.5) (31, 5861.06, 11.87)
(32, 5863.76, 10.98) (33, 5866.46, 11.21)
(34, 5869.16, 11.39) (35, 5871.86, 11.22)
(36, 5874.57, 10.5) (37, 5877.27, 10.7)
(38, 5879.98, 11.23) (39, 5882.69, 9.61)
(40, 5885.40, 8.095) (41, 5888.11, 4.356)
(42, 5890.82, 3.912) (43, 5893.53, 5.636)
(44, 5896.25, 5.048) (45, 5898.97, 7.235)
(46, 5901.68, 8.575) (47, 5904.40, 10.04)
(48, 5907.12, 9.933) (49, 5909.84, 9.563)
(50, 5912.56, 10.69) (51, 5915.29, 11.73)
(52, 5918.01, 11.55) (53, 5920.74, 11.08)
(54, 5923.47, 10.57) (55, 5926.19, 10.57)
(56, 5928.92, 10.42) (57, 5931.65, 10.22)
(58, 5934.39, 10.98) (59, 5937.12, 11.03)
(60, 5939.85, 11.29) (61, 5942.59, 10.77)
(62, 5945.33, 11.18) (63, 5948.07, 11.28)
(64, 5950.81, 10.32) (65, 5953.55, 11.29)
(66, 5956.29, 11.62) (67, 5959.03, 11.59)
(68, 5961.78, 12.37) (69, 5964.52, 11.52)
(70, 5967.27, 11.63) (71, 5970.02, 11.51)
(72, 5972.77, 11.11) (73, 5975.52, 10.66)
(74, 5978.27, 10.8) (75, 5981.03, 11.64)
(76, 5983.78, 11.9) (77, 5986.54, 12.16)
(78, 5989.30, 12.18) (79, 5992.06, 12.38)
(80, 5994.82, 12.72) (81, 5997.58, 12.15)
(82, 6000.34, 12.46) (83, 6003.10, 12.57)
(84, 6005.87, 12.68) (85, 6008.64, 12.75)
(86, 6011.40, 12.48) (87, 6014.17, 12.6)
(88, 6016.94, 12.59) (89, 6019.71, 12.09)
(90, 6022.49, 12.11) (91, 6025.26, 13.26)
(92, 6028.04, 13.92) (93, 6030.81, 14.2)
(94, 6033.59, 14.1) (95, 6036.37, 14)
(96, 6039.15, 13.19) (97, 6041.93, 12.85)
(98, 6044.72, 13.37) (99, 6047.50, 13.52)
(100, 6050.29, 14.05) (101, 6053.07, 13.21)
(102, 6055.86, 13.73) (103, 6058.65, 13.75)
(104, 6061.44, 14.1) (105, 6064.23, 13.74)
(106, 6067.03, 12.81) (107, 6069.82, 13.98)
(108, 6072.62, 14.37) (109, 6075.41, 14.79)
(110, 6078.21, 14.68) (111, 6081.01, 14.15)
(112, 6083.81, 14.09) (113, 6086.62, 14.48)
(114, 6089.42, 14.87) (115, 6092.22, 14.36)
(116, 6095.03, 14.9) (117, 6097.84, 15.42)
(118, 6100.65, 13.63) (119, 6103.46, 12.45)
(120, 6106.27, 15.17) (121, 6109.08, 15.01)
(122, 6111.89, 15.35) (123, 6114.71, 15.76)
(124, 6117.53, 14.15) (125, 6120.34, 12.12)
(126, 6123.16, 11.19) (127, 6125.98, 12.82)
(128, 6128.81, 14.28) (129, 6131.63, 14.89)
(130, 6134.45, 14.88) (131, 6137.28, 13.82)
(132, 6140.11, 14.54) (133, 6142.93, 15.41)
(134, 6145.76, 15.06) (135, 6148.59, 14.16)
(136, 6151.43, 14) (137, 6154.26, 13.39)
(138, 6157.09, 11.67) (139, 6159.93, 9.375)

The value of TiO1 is 0.17 mag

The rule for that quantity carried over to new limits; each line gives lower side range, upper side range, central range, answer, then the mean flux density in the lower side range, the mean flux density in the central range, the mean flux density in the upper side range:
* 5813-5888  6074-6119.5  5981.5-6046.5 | 0.07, 11.8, 12.8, 14.6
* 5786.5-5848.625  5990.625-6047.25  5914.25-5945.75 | 0.19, 13.3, 10.9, 12.9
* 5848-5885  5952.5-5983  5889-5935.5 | 0.23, 11.3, 9.22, 11.4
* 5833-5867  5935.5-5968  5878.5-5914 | 0.42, 12.3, 8.01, 11.3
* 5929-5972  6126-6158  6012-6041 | -0.07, 11.2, 13.2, 14.2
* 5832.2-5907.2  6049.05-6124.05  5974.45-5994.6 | 0.05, 10.3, 11.7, 14.1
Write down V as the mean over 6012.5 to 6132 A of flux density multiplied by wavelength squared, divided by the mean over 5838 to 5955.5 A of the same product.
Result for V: 1.4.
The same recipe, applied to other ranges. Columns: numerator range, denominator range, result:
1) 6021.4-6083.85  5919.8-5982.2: 1.28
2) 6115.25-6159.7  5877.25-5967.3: 1.48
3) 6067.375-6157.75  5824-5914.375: 1.47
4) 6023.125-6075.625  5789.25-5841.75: 1.11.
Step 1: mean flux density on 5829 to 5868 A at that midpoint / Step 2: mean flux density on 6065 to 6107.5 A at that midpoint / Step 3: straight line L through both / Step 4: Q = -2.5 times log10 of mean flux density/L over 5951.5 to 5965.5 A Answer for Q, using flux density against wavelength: 0.14 mag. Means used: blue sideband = 12.3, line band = 11.6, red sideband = 14.3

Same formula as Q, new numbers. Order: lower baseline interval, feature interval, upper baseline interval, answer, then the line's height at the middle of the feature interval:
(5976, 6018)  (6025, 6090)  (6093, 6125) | -0.05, 13.2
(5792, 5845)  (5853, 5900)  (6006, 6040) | 0.37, 13.2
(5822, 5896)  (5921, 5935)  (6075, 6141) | 0.12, 11.8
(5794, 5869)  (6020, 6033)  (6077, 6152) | 0.04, 13.8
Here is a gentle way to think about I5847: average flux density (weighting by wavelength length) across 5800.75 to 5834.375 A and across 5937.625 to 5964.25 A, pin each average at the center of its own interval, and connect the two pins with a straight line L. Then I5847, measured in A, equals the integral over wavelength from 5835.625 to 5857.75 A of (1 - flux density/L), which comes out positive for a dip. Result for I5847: 0.5 A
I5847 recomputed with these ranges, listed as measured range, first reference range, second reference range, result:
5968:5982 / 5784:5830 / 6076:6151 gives 2.8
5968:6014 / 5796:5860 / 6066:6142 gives 5.6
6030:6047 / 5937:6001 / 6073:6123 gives -0.7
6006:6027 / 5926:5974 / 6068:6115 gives 0.3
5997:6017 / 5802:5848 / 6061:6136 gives 1.8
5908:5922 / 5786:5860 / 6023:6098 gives 2.6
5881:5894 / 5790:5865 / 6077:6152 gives 6.6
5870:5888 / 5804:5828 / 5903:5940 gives 2.8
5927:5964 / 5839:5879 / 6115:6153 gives 4.1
